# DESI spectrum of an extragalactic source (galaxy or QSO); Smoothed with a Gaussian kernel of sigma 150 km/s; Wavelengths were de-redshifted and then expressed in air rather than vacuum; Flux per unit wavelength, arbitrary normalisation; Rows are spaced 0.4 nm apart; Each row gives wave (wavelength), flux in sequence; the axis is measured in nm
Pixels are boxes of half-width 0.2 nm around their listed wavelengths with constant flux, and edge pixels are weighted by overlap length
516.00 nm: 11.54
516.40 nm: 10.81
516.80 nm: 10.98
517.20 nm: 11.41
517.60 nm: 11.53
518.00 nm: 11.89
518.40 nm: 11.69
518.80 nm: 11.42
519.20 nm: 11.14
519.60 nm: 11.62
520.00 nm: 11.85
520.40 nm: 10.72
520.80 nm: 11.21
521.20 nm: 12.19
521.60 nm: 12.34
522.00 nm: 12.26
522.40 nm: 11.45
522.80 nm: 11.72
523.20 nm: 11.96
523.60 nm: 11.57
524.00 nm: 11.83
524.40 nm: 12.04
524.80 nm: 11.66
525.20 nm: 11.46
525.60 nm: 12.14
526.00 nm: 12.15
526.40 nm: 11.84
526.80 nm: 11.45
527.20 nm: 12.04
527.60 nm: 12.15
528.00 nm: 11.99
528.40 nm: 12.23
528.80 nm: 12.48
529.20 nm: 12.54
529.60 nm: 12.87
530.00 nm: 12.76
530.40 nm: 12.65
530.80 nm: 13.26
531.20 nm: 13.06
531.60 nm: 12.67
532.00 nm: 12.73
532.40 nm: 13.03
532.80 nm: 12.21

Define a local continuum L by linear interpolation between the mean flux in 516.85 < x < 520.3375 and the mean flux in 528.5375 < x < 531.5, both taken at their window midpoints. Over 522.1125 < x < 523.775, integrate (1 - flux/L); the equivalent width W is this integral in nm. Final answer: 0.04 nm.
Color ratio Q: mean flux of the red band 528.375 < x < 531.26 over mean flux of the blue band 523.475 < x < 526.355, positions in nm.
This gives 1.08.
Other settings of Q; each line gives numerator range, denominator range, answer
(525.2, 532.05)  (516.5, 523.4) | 1.07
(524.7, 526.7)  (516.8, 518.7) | 1.03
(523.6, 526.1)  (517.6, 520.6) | 1.03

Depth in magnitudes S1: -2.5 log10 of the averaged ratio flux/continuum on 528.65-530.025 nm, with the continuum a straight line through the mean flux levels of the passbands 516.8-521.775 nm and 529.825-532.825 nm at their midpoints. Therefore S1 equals 0.00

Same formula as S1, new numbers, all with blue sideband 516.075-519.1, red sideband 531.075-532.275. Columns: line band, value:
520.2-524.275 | 0.012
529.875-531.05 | -0.018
